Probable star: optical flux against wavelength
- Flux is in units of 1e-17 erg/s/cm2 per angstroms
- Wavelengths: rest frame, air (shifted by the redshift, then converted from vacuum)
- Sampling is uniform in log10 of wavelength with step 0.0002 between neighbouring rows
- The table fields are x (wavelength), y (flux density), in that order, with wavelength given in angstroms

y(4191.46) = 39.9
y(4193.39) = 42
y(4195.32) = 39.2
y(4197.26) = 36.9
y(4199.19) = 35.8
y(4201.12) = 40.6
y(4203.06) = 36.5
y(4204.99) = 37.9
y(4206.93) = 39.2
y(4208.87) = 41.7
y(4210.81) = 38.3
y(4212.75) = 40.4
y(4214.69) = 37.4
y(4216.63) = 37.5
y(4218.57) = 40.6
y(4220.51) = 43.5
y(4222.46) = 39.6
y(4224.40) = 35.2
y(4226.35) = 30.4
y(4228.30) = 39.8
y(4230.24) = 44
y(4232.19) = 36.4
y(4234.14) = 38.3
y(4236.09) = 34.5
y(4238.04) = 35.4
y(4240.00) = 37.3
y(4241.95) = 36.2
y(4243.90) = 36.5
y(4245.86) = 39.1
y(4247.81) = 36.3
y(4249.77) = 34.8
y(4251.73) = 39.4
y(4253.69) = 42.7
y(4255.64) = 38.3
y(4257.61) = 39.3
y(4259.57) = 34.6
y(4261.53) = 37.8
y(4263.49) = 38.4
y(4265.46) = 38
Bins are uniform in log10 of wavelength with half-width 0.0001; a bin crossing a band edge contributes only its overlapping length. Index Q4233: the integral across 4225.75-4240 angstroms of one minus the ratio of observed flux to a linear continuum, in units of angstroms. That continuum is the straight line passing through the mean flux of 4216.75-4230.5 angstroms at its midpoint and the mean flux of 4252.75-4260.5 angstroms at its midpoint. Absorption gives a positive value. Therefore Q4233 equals 0.6 angstroms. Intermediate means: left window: 38.7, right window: 38.7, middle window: 37.2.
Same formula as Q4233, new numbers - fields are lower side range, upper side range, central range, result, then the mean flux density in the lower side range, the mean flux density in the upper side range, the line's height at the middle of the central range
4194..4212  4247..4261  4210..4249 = 0.4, 38.5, 37.9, 38.2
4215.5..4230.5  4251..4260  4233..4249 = 0.9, 38.6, 39.1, 38.9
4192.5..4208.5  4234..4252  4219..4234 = -0.4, 38.6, 36.6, 37.4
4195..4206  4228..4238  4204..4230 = -0.5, 37.7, 38.2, 38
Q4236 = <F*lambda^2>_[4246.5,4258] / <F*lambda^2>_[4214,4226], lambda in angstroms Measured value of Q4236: 1.0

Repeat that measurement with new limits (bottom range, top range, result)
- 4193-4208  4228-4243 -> 1.00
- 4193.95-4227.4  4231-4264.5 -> 0.99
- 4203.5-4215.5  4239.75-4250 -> 0.96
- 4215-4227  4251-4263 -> 1.04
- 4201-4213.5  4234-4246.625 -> 0.95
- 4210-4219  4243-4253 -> 0.98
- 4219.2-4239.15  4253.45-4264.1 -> 1.03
